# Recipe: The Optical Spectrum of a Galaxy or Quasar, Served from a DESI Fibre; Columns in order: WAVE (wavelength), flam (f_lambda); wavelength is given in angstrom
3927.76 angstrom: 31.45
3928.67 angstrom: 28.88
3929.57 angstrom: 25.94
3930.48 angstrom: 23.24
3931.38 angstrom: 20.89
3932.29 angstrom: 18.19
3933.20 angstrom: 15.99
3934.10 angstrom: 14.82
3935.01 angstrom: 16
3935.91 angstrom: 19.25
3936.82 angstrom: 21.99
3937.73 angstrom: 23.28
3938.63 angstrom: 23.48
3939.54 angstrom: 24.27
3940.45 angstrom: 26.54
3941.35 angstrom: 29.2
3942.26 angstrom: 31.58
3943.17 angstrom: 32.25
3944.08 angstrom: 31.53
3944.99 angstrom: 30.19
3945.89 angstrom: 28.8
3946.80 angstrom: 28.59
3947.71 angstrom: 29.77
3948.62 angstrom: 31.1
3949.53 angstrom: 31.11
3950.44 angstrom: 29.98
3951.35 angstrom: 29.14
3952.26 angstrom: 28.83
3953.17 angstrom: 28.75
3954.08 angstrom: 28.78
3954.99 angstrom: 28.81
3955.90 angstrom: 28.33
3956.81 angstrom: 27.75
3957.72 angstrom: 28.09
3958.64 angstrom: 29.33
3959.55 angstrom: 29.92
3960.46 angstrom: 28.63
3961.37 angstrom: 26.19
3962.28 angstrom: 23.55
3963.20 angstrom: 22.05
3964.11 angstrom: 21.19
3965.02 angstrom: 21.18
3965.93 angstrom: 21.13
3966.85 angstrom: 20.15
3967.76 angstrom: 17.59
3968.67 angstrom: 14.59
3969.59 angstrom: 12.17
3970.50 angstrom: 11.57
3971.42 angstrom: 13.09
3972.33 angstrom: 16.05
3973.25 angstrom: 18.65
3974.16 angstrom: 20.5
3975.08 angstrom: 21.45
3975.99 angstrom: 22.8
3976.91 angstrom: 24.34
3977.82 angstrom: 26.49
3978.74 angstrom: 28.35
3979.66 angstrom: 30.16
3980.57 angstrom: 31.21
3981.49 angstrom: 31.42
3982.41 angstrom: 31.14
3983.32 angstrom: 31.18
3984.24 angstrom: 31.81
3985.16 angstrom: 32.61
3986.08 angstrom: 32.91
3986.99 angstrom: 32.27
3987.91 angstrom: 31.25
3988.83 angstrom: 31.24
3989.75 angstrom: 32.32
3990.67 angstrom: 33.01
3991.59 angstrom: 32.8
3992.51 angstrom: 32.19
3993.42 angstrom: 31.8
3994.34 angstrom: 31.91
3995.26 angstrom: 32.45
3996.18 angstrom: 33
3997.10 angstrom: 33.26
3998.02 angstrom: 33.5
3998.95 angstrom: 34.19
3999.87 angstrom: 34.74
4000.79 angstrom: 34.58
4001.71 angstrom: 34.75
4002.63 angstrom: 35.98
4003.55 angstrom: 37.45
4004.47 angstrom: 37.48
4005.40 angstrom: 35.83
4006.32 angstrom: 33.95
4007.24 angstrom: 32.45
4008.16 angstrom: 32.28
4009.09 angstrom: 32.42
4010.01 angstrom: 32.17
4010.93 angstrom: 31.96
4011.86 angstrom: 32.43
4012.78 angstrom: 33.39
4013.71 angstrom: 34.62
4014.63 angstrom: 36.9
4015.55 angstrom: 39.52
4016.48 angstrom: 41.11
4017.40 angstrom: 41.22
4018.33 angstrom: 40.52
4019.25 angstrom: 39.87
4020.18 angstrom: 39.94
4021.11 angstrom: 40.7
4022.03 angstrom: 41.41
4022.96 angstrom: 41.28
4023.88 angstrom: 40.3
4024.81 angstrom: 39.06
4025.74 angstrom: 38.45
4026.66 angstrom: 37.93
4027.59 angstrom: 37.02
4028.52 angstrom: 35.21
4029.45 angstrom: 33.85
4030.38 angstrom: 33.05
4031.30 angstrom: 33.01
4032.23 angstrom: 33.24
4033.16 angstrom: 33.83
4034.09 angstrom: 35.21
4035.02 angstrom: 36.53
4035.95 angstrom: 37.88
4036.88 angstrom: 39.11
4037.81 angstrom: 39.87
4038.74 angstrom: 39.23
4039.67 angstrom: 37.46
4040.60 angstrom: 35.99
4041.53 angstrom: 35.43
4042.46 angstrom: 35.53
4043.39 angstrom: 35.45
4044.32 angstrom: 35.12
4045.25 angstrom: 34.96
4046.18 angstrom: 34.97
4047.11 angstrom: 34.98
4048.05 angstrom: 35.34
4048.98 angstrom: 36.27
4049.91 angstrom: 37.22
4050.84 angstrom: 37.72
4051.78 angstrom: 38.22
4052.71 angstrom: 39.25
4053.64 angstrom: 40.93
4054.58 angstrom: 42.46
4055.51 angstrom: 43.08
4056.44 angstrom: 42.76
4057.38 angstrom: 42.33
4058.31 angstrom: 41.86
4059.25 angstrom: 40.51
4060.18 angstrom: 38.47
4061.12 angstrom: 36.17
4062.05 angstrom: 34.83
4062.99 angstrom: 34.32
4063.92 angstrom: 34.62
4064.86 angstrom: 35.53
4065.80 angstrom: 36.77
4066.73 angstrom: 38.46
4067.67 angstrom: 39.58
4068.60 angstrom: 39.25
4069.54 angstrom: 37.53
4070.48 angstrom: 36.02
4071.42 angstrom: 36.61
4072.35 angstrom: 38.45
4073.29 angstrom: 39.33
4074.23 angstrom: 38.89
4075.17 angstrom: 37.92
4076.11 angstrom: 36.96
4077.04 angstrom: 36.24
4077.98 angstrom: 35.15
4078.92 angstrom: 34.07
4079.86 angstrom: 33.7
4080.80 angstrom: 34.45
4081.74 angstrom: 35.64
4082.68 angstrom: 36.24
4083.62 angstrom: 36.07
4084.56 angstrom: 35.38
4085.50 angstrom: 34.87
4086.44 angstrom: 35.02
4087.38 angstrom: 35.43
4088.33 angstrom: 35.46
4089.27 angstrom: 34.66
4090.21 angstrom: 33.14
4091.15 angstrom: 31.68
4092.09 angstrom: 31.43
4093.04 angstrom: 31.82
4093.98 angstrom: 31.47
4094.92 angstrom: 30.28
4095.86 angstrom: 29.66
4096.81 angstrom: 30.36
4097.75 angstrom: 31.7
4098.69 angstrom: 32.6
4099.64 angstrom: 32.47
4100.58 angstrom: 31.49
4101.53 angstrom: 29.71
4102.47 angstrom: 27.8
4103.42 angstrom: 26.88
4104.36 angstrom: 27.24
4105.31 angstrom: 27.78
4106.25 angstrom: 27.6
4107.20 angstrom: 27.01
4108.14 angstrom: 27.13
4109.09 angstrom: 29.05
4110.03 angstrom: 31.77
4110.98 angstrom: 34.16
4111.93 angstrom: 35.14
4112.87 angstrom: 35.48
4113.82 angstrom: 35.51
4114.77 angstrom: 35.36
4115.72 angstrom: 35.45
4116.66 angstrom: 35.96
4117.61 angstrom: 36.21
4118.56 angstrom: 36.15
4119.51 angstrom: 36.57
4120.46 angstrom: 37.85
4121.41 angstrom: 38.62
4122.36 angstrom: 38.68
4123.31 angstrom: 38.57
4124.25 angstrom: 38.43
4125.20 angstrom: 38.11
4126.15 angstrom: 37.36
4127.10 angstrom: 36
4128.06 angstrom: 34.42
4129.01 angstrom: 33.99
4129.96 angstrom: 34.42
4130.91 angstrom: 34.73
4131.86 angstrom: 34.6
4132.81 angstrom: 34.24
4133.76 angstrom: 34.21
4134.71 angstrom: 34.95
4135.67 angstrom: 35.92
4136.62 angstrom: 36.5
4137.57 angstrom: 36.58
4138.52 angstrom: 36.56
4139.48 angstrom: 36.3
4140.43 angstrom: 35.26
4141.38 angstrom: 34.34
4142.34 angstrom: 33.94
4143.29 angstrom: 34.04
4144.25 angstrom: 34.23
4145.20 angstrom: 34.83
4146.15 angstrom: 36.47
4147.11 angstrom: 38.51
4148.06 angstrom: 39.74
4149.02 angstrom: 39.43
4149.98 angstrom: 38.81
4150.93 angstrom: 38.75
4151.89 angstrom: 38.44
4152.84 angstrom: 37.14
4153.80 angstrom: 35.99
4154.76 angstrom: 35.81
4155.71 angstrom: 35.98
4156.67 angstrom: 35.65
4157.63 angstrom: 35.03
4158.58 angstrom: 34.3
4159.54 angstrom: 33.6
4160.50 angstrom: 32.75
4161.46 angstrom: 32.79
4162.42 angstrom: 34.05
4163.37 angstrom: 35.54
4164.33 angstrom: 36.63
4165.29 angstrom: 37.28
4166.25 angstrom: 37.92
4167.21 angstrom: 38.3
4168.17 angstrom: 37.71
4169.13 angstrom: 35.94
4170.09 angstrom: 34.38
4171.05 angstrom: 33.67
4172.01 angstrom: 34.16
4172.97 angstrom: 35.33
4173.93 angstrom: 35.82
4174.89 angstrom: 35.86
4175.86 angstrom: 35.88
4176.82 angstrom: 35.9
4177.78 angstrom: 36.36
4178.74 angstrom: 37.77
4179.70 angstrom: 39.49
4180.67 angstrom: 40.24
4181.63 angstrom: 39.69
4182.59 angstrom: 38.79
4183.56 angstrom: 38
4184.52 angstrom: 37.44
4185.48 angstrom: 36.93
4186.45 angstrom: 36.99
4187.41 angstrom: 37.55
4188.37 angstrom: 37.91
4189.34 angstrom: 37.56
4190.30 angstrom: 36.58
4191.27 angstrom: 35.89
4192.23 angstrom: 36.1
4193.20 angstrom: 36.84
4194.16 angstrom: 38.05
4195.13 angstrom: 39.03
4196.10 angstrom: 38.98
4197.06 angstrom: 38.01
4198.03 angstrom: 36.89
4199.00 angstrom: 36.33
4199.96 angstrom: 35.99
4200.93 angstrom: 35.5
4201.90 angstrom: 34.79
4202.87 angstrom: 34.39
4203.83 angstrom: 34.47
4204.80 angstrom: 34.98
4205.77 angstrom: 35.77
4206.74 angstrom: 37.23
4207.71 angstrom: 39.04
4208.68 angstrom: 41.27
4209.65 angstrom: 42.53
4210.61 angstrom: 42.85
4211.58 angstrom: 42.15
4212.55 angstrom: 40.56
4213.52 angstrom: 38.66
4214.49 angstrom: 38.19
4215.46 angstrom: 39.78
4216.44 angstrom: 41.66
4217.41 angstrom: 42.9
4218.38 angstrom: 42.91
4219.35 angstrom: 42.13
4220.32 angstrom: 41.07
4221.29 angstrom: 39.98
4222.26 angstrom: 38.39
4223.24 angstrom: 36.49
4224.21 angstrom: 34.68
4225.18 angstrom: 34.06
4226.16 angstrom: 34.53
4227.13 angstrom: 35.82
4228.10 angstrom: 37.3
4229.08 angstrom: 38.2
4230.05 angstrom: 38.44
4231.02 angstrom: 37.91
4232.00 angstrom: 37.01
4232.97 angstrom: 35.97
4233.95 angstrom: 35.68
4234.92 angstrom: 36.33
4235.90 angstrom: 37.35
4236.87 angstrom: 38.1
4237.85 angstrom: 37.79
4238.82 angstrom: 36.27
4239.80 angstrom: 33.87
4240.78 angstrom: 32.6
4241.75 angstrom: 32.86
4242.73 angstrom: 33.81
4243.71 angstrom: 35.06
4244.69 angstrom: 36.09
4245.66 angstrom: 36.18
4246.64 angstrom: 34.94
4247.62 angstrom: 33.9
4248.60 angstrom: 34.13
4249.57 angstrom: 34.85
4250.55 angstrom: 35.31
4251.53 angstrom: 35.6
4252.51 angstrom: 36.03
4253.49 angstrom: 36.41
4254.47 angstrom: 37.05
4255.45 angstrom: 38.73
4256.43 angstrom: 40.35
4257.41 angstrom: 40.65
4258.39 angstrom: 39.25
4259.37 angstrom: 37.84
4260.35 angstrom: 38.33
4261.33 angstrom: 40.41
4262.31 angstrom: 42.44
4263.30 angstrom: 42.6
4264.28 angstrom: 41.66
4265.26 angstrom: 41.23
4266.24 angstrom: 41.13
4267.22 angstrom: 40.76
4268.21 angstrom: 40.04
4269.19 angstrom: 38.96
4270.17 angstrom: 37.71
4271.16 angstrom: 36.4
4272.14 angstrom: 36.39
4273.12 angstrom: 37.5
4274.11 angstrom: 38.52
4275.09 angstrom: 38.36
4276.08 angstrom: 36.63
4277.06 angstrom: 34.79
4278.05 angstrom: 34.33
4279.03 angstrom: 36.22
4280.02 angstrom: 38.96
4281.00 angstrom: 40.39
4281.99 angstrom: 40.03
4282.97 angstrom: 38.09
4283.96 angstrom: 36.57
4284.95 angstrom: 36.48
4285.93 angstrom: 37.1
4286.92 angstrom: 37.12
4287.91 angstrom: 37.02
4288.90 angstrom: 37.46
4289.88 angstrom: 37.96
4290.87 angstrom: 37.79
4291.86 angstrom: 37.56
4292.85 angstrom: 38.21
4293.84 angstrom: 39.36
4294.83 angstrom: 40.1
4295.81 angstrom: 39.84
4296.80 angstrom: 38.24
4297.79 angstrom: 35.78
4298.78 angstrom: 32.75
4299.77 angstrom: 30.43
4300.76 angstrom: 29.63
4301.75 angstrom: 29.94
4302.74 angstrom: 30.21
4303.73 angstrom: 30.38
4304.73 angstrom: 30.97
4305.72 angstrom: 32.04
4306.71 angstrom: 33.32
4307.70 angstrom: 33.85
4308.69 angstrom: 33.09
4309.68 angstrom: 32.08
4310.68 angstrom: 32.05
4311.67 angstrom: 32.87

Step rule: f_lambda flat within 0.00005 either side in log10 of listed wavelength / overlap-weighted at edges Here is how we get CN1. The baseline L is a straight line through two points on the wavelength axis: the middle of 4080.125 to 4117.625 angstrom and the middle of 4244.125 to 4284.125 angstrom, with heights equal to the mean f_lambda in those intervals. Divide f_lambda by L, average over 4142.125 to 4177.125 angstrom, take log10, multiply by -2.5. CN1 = -0.05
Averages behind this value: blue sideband 32.4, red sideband 38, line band 36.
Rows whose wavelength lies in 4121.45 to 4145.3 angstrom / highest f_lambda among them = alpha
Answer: 38.68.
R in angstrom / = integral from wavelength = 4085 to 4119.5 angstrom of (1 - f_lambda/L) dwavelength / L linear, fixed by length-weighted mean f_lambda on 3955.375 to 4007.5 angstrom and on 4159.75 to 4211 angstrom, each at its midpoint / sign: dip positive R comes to 1.19 angstrom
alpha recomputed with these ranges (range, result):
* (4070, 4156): 39.74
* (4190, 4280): 42.91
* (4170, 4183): 40.24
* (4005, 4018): 41.22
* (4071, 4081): 39.33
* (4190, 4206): 39.03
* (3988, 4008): 37.48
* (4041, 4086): 43.08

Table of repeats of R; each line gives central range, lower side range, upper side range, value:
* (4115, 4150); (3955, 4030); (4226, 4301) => -2.1 angstrom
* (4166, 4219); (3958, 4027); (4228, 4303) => -3.5 angstrom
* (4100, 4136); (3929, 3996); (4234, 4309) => -2.7 angstrom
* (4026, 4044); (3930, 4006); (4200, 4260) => -3.8 angstrom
